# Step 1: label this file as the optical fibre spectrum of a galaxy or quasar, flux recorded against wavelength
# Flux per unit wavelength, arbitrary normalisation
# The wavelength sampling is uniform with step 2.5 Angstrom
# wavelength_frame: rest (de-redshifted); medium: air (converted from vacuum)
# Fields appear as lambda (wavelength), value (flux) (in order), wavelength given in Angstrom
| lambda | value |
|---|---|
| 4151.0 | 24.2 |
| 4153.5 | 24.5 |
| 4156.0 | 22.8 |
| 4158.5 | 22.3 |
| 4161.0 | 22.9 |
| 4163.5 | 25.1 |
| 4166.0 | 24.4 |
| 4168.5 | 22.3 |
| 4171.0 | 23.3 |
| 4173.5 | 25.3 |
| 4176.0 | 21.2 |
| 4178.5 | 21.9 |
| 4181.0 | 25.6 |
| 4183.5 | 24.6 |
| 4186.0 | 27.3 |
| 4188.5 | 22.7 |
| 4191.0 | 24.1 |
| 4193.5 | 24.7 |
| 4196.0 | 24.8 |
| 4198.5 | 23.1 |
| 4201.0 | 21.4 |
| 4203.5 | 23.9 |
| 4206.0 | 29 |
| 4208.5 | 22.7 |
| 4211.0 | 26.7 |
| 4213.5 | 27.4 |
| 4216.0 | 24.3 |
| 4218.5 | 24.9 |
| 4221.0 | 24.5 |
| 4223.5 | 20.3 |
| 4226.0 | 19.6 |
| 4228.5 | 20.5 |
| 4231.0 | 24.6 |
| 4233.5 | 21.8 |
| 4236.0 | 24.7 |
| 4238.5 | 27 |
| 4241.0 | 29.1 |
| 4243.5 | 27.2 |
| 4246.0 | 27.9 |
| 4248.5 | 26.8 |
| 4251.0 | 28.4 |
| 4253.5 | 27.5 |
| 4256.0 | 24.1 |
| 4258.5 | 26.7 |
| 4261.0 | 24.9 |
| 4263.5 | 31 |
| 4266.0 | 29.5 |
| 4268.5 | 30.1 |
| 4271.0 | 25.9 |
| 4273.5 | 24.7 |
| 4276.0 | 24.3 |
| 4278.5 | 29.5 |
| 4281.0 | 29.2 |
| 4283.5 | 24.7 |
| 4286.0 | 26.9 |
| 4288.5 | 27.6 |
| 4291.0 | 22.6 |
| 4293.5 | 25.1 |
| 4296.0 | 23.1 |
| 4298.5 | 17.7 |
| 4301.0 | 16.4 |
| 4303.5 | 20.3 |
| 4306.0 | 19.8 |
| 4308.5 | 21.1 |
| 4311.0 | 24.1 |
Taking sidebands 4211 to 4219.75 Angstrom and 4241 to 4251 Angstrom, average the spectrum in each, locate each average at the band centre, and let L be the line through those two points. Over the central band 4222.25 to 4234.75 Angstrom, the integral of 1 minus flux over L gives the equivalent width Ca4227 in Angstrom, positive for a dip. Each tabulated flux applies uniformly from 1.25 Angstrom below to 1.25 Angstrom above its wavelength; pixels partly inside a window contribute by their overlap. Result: 2.4 Angstrom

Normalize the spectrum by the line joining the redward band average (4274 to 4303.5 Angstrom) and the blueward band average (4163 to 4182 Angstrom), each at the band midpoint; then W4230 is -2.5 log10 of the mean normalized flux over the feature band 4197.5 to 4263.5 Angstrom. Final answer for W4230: -0.06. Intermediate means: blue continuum 23.6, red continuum 24.1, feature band 25.1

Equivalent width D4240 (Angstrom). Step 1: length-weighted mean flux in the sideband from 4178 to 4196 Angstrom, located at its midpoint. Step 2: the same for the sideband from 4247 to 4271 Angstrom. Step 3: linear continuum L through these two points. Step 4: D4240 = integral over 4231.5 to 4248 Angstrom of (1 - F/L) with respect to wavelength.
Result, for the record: 0.3 Angstrom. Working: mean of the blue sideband 24.5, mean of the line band 26.2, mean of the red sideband 27.6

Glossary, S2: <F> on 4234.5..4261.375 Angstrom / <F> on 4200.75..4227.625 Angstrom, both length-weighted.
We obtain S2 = 1.11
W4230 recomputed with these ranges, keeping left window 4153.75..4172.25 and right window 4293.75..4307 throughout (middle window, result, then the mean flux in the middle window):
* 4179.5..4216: -0.11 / 24.8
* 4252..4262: -0.23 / 25.9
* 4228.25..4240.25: -0.13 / 24.2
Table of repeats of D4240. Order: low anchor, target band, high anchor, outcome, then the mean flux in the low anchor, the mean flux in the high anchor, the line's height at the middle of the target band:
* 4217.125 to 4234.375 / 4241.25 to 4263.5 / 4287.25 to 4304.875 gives -4.9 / 22.3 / 21.8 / 22.1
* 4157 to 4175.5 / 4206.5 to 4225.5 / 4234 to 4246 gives 1.0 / 23.5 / 26.8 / 25.7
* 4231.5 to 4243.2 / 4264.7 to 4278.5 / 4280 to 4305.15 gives -1.7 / 25.7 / 23.2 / 24.2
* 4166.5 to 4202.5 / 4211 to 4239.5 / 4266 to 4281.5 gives 1.9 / 23.8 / 27.4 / 25.4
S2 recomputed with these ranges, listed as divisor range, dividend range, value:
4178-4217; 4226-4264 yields 1.05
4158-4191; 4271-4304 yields 1.01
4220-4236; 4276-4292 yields 1.21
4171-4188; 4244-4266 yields 1.13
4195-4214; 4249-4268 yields 1.11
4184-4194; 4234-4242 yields 1.07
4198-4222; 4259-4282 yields 1.11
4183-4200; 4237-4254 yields 1.13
